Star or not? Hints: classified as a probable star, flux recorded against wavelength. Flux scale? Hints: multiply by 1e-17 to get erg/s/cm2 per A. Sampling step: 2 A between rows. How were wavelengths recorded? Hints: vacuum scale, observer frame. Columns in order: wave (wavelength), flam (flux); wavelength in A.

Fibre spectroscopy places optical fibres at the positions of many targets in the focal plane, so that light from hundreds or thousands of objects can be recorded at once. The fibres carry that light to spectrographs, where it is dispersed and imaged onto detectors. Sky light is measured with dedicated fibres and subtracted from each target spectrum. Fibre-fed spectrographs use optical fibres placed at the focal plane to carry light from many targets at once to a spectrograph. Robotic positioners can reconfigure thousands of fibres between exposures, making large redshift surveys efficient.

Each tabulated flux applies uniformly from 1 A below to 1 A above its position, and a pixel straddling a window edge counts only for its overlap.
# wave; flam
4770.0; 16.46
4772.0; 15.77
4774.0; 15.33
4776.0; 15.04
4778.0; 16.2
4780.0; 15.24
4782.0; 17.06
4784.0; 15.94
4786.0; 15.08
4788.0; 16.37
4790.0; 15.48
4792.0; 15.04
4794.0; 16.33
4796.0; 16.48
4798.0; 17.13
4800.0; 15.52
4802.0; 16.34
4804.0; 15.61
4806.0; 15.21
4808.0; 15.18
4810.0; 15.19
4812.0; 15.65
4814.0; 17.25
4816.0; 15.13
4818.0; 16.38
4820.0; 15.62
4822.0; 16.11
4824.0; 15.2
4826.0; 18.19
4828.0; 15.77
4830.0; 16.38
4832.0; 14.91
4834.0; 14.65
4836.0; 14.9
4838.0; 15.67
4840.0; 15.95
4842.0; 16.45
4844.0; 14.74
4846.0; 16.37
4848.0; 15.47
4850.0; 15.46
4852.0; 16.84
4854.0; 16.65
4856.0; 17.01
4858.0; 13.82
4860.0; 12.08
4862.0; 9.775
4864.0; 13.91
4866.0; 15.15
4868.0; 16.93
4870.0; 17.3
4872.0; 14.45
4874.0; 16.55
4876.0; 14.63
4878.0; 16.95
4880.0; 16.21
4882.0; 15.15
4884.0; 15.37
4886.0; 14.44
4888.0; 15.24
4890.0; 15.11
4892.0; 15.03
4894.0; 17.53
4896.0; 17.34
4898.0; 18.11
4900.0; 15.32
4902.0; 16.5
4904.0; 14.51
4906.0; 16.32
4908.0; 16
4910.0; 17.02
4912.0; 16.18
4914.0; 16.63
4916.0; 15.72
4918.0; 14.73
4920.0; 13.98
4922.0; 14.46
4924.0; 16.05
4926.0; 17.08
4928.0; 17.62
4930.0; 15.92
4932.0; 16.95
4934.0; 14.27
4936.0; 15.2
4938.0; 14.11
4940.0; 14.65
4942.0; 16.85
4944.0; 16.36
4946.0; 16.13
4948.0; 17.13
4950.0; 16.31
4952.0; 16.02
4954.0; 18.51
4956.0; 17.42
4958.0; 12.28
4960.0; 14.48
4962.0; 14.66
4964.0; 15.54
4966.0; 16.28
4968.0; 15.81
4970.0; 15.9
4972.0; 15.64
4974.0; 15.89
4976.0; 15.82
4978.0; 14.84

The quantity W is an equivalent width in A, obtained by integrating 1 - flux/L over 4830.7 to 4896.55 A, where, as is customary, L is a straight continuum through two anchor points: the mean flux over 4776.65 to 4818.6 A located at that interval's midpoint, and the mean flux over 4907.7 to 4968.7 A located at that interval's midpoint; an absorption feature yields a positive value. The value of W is 1.9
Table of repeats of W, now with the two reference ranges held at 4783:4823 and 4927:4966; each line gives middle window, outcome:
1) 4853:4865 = 1.5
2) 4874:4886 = 0.2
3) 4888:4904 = -0.4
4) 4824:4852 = 0.1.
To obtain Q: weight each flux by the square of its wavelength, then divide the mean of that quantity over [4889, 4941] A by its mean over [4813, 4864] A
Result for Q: 1.06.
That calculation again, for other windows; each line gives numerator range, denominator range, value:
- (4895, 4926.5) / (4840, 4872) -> 1.08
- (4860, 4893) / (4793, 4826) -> 0.97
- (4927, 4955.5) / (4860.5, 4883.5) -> 1.10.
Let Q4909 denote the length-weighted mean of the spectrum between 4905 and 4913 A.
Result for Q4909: 16.4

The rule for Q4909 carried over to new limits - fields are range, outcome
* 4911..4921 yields 15.4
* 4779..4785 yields 16.1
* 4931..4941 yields 15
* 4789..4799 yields 16.1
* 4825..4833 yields 16.3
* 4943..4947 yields 16.2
